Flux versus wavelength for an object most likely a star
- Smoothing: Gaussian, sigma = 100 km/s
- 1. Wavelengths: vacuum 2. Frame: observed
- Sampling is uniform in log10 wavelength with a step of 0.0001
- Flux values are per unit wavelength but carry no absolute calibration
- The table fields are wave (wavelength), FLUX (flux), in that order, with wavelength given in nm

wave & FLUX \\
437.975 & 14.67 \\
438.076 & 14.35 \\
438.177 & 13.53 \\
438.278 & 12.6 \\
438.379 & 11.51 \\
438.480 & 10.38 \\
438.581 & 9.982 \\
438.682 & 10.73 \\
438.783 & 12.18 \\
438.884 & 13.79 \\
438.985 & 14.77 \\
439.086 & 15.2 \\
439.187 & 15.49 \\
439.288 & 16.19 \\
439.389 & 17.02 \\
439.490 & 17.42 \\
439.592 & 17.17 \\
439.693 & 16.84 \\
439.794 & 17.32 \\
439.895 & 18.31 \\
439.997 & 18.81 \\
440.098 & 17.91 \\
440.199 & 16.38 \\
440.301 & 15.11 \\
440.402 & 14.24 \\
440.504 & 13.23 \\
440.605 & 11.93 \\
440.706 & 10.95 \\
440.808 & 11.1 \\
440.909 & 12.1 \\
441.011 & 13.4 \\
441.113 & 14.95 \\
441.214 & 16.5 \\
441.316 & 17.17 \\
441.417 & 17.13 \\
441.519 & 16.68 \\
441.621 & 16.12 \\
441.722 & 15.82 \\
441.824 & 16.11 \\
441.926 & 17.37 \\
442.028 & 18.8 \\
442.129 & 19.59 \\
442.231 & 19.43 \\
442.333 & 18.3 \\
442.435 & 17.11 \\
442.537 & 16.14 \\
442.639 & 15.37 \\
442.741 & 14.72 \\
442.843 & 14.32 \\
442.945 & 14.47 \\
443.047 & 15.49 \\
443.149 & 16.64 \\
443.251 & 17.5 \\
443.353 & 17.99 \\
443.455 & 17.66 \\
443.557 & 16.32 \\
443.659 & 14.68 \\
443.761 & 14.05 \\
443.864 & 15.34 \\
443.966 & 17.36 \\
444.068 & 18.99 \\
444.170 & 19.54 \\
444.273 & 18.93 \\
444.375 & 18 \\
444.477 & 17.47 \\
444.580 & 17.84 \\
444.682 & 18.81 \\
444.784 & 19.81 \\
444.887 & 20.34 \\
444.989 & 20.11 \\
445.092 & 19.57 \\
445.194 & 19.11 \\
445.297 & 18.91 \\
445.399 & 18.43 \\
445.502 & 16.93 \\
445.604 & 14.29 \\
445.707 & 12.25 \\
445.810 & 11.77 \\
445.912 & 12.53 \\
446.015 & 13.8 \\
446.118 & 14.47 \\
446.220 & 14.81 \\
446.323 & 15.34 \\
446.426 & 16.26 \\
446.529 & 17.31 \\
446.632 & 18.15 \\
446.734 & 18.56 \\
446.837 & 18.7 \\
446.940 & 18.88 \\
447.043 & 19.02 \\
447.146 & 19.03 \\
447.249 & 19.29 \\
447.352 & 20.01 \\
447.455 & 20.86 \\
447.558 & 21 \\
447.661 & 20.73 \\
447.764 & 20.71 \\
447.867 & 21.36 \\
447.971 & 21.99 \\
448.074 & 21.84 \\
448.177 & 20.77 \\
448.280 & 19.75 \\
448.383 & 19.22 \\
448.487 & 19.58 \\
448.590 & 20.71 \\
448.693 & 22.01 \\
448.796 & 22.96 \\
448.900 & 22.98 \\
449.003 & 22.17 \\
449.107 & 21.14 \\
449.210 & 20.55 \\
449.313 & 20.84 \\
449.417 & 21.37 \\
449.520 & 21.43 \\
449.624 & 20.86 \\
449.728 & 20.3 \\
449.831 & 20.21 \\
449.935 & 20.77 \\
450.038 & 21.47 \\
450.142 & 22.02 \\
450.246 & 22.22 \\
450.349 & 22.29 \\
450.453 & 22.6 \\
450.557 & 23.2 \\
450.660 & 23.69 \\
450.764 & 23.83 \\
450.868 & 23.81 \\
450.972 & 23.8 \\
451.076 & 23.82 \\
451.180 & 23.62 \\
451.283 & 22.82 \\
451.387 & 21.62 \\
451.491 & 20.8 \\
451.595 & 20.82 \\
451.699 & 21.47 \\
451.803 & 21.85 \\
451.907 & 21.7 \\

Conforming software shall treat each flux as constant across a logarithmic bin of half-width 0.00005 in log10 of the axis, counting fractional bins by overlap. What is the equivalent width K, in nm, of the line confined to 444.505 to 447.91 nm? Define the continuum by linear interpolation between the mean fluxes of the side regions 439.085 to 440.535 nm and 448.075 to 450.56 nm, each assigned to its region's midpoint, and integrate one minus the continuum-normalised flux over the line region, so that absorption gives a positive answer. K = 0.33 nm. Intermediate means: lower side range 16.5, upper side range 21.3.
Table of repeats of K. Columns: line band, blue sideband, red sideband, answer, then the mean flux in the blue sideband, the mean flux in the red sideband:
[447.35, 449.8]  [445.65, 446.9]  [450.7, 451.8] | -0.315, 15.4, 22.6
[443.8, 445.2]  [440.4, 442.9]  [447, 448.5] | -0.062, 15.6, 20.4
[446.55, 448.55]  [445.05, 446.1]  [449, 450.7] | -0.167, 15.7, 21.6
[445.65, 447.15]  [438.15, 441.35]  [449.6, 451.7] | 0.257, 14.5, 22.2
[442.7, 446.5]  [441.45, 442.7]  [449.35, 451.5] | 0.420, 17.2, 22.2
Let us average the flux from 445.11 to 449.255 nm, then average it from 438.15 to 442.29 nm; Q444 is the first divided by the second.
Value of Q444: 1.2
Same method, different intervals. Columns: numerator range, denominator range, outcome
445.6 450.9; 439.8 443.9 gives 1.24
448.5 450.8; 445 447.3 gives 1.30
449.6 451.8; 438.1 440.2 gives 1.49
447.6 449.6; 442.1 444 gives 1.29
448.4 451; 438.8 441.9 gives 1.41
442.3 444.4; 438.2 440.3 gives 1.11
